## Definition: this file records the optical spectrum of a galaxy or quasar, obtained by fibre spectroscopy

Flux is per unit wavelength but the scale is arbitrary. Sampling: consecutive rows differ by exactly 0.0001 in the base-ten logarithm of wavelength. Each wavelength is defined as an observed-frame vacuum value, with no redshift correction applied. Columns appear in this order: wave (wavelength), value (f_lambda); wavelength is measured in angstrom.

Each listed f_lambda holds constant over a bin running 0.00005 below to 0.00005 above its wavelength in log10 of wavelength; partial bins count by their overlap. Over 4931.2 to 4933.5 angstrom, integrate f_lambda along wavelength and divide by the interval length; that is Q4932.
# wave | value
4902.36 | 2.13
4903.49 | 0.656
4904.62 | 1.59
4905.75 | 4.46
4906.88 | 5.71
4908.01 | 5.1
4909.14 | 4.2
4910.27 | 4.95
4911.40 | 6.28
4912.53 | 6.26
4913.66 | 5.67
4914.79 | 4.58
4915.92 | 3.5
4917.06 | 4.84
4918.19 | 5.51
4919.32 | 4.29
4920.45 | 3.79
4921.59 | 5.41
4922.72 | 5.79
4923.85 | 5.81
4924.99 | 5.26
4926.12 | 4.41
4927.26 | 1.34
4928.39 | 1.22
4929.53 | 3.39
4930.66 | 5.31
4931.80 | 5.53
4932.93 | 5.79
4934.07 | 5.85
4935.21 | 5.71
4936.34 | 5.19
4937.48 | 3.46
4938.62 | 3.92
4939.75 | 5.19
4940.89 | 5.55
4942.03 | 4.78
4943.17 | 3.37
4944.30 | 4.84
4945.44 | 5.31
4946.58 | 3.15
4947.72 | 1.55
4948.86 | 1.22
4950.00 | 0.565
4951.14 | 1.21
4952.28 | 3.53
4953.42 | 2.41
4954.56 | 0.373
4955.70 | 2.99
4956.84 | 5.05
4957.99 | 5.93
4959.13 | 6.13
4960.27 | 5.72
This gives 5.65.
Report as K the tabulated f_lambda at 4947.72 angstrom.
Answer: 1.55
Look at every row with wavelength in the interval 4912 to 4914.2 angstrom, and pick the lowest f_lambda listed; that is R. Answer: 5.67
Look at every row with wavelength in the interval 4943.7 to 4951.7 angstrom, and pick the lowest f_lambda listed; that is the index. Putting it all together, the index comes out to 0.565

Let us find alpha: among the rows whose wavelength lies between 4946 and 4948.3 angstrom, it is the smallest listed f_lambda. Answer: 1.55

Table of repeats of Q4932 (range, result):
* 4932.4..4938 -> 5.21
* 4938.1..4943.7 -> 4.58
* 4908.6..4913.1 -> 5.43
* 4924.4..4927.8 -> 3.69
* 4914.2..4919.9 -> 4.55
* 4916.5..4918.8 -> 5.17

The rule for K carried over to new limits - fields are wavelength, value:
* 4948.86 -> 1.22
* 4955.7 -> 2.99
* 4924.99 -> 5.26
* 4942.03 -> 4.78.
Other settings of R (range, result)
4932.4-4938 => 3.46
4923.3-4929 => 1.22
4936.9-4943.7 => 3.37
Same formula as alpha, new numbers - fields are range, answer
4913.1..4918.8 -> 3.5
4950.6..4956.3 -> 0.373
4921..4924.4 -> 5.41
